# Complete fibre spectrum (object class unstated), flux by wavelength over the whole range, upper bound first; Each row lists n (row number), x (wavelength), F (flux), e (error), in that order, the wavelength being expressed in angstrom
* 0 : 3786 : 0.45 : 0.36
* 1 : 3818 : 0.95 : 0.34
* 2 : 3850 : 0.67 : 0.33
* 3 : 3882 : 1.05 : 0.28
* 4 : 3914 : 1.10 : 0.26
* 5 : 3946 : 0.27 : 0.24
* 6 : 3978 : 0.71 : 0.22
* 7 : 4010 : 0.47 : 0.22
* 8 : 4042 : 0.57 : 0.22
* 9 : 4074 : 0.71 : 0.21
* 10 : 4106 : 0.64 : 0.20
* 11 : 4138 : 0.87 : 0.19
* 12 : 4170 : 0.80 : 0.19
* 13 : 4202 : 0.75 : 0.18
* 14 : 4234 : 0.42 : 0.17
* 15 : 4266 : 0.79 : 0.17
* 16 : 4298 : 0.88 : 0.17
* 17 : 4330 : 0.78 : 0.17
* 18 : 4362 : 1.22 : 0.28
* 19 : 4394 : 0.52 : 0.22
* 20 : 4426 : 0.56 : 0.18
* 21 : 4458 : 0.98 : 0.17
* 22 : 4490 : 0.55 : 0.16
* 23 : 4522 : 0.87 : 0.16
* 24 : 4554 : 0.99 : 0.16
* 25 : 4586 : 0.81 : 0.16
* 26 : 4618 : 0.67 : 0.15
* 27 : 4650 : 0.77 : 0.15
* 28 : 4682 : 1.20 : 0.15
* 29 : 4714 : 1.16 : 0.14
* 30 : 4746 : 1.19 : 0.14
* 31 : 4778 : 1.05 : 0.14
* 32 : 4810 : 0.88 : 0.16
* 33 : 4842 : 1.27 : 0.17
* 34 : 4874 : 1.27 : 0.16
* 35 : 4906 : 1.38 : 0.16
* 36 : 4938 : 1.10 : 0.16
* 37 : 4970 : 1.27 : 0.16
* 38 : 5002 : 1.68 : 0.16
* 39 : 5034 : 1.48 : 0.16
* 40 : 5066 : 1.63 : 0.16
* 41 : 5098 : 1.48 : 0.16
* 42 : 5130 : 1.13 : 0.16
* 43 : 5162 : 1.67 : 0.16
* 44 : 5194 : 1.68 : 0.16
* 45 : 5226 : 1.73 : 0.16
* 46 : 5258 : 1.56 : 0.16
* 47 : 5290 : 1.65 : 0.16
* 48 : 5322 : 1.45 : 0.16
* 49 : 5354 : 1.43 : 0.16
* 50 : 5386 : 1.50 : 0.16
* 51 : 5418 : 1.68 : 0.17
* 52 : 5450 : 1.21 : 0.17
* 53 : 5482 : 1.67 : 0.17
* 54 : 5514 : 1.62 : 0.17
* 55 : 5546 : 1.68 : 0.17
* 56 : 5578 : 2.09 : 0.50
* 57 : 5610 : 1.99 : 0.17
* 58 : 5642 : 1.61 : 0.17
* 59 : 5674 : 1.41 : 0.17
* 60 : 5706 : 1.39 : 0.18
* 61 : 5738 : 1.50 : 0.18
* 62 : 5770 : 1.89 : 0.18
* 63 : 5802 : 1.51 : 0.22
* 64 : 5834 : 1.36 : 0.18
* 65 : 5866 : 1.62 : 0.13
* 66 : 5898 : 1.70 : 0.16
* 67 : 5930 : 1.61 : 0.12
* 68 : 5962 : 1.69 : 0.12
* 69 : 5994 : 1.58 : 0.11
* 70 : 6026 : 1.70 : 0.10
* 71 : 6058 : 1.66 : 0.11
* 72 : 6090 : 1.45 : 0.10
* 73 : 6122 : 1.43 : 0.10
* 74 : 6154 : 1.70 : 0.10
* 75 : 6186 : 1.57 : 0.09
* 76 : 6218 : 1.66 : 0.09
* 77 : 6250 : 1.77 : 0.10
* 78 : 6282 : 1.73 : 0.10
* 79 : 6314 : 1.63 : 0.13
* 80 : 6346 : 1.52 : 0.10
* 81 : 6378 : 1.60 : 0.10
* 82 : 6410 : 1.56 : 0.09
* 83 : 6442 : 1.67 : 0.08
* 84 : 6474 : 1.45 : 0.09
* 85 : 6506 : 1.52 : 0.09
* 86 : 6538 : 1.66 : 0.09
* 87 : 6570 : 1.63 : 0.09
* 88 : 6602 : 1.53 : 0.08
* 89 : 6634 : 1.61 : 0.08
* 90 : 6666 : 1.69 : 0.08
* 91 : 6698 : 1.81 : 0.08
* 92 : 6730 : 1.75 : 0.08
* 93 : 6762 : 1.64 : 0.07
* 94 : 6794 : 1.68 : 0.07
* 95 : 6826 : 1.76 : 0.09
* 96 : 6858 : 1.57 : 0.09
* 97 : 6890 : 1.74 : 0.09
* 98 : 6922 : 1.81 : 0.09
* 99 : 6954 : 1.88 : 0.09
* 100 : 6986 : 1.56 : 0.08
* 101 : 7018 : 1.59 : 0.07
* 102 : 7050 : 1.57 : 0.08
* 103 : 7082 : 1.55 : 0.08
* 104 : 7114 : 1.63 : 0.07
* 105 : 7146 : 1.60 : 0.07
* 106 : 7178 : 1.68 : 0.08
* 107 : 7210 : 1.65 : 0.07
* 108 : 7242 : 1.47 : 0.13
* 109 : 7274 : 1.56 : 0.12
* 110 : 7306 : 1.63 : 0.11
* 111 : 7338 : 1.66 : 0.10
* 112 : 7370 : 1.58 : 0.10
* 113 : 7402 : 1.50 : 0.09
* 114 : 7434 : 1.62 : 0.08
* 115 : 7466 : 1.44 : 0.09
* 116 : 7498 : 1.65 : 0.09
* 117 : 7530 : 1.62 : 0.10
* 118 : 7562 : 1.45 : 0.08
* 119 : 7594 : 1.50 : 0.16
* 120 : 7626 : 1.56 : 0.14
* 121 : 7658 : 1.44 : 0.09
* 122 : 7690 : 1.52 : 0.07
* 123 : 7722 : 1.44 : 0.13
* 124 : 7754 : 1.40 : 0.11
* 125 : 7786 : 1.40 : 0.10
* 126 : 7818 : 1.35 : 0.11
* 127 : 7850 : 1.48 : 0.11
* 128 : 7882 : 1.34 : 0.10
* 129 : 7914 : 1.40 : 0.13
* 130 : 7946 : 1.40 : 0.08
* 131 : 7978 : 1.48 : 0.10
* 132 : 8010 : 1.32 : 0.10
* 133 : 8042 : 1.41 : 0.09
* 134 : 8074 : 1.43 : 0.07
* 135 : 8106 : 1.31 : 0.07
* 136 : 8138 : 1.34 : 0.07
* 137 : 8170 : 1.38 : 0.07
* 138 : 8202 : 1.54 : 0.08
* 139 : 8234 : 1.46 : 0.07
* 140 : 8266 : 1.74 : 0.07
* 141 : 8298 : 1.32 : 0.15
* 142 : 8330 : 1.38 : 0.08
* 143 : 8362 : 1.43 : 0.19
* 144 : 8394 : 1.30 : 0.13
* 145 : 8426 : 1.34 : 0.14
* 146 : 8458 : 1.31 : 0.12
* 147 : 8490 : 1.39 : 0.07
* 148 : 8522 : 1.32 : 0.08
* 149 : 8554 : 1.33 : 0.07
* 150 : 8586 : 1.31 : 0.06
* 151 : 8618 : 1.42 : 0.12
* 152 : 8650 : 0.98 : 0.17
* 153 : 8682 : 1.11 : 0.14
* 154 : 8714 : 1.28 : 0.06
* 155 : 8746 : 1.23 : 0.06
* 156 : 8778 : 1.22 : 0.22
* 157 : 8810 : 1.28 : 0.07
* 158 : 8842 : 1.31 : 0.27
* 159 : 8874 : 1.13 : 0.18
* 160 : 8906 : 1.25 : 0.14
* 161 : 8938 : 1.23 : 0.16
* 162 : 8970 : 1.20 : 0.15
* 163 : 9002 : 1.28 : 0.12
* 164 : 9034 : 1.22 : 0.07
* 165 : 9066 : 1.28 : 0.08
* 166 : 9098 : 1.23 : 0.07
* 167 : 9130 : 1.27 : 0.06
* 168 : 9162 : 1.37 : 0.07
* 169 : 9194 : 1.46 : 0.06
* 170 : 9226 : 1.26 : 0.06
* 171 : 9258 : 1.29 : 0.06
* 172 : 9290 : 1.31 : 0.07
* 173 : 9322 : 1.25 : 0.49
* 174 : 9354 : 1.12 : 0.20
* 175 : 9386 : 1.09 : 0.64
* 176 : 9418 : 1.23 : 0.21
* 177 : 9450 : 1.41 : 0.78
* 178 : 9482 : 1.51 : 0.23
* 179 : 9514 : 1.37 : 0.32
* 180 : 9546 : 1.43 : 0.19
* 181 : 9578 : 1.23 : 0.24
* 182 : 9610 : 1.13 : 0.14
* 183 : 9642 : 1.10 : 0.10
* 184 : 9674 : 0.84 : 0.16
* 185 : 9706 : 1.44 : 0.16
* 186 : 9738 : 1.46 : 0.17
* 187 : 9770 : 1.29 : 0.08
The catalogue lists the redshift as 0.253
